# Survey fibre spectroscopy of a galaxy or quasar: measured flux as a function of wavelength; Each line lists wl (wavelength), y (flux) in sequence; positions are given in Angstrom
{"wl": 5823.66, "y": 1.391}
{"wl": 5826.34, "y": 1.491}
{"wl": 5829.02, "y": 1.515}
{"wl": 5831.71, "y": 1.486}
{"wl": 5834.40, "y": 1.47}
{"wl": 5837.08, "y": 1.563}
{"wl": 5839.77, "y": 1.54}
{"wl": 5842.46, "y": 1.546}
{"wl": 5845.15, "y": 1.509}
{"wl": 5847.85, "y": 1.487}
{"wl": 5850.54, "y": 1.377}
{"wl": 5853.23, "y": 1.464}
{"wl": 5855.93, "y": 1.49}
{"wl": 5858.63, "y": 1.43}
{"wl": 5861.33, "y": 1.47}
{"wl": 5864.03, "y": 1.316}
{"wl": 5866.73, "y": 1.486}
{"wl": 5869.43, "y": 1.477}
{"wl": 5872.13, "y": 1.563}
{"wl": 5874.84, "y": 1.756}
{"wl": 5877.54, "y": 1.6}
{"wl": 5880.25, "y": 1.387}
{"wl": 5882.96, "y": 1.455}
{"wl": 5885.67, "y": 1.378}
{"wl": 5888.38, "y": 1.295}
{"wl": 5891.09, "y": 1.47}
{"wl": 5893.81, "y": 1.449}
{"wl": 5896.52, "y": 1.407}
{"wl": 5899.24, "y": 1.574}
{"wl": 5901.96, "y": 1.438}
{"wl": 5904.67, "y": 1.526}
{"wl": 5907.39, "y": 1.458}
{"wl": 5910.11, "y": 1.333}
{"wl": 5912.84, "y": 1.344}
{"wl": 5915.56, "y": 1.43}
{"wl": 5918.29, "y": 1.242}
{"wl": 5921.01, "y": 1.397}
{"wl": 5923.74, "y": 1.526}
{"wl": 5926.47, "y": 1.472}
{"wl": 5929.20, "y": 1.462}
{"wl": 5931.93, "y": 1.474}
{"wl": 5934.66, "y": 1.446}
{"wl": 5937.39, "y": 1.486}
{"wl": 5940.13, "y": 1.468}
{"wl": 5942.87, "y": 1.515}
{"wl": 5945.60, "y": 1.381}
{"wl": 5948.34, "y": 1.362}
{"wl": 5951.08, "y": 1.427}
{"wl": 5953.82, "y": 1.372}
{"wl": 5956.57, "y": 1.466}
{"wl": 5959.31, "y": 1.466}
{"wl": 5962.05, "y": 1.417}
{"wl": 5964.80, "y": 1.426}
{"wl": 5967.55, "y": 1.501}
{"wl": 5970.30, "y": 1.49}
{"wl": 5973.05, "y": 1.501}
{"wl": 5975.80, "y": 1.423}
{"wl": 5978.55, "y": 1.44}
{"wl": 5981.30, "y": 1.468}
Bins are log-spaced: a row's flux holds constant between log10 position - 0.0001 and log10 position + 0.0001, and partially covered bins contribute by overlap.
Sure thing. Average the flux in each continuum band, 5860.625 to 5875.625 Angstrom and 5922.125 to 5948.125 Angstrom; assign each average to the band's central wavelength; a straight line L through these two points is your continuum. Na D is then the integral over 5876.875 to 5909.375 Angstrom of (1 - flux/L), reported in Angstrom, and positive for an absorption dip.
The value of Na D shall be 0.9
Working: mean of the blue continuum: 1.5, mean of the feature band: 1.45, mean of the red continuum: 1.46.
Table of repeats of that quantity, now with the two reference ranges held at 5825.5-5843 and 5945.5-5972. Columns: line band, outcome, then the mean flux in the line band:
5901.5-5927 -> 0.9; 1.41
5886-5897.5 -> 0.6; 1.4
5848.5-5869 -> 0.9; 1.44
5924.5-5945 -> -0.3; 1.47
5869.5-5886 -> -0.5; 1.53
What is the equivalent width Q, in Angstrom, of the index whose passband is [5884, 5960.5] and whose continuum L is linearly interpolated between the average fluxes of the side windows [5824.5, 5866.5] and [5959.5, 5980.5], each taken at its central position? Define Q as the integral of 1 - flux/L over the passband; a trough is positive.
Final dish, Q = 1.8 Angstrom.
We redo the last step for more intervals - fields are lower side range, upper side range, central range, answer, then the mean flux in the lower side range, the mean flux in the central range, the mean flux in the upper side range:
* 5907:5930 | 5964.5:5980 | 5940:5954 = 0.2 Angstrom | 1.4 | 1.42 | 1.47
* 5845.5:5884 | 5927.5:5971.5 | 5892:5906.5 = -0.1 Angstrom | 1.48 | 1.48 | 1.45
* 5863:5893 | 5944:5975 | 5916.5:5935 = 0.3 Angstrom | 1.47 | 1.43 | 1.44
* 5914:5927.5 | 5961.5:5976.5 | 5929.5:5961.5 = -0.1 Angstrom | 1.41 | 1.44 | 1.46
